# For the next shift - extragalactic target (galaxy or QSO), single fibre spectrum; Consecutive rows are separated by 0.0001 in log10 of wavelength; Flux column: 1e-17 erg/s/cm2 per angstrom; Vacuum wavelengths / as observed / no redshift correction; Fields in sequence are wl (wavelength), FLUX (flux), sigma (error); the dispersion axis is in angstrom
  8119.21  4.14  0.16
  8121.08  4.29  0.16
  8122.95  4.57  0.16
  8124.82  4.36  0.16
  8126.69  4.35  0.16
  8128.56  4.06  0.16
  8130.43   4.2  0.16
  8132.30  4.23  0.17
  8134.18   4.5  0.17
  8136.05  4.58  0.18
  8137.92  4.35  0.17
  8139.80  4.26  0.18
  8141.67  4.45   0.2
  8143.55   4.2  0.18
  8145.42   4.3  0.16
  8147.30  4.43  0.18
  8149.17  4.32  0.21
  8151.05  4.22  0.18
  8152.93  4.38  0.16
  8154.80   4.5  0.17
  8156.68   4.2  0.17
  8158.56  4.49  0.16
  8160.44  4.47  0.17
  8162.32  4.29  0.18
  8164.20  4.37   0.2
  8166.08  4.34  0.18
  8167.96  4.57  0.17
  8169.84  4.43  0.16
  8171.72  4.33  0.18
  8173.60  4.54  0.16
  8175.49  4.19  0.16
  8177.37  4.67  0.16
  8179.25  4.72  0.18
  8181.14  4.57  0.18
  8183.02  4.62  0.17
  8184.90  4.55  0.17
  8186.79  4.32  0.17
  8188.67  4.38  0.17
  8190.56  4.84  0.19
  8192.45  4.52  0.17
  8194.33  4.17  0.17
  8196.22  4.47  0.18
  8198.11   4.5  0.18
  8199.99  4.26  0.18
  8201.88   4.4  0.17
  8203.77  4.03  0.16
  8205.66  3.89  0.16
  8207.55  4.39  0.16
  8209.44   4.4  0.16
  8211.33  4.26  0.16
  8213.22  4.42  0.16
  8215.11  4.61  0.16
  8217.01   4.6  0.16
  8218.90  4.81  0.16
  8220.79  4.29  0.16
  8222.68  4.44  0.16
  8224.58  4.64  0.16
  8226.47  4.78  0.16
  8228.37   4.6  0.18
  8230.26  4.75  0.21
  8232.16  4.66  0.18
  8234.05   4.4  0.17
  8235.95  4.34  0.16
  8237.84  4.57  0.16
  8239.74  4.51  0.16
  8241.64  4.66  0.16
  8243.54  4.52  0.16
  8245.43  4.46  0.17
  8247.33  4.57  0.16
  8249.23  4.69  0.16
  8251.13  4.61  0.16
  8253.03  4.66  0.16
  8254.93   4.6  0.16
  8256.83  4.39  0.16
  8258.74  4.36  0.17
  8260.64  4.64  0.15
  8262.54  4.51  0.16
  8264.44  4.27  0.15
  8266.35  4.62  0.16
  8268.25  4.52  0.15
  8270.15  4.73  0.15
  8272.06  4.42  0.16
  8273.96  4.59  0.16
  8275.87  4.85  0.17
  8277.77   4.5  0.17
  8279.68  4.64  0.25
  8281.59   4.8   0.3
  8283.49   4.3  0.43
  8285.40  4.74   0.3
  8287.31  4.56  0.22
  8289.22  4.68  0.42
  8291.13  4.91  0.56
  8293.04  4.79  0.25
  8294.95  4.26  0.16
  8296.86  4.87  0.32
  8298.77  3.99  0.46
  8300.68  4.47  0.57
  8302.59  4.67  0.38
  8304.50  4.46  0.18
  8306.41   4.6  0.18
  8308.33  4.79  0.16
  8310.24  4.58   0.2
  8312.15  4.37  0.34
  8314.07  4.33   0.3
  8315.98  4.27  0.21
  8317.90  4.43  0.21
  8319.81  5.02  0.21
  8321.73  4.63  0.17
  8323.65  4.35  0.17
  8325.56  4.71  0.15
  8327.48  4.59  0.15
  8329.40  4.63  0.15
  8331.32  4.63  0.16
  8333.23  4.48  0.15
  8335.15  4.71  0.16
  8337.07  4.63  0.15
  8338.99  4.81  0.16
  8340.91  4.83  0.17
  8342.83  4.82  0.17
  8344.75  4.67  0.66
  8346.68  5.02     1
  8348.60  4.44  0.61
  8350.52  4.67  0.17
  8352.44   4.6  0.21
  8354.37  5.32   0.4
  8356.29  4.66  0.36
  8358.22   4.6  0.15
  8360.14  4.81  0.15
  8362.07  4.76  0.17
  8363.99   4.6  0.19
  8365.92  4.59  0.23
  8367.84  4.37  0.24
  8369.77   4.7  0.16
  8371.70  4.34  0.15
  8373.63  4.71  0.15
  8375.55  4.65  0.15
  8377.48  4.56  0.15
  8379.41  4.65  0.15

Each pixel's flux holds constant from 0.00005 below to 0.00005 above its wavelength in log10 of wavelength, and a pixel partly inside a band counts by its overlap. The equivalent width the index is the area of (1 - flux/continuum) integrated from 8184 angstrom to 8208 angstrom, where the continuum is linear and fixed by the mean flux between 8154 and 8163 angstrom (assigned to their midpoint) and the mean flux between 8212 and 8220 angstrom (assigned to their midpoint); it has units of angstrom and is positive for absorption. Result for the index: 0.8 angstrom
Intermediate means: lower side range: 4.39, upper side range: 4.59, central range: 4.36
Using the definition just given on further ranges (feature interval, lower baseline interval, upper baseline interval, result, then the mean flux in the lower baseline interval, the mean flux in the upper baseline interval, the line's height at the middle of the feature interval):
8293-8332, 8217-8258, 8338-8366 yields 1.2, 4.57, 4.75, 4.69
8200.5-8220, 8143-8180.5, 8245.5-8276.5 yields 0.4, 4.4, 4.56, 4.48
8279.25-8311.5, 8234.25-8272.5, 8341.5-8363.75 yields 0.2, 4.53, 4.76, 4.63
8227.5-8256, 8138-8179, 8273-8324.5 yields -0.5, 4.38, 4.57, 4.5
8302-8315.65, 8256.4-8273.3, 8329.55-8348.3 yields 0.3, 4.5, 4.72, 4.63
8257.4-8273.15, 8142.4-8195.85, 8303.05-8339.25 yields 0.1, 4.43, 4.58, 4.52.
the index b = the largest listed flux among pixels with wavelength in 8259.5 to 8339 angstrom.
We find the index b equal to 5.02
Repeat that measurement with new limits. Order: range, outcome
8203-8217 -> 4.61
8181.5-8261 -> 4.84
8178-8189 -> 4.72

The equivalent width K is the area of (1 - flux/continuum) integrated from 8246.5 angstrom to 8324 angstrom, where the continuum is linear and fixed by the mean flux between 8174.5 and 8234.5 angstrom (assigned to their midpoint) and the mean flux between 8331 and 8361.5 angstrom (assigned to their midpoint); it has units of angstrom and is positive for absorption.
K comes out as 1.0 angstrom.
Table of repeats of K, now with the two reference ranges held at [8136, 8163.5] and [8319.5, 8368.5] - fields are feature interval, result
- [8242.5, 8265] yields 0.0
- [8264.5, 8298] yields -0.3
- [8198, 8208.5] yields 0.5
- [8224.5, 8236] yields -0.3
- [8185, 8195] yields -0.1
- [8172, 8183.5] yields -0.3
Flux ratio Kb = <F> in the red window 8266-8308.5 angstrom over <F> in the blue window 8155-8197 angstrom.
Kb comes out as 1.0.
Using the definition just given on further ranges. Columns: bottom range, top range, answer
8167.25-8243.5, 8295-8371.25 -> 1.03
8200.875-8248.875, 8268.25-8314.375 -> 1.02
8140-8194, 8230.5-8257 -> 1.03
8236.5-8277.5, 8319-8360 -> 1.03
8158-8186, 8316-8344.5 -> 1.04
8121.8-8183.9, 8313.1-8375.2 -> 1.06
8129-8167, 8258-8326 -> 1.05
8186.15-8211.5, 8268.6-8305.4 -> 1.06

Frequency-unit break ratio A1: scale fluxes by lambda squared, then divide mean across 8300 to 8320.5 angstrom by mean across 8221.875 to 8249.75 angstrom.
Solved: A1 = 1.01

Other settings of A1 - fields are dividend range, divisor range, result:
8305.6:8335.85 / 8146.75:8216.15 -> 1.07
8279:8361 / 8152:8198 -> 1.08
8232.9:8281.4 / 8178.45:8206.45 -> 1.05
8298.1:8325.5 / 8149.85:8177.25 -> 1.07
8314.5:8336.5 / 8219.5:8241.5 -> 1.03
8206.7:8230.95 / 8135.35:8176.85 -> 1.05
